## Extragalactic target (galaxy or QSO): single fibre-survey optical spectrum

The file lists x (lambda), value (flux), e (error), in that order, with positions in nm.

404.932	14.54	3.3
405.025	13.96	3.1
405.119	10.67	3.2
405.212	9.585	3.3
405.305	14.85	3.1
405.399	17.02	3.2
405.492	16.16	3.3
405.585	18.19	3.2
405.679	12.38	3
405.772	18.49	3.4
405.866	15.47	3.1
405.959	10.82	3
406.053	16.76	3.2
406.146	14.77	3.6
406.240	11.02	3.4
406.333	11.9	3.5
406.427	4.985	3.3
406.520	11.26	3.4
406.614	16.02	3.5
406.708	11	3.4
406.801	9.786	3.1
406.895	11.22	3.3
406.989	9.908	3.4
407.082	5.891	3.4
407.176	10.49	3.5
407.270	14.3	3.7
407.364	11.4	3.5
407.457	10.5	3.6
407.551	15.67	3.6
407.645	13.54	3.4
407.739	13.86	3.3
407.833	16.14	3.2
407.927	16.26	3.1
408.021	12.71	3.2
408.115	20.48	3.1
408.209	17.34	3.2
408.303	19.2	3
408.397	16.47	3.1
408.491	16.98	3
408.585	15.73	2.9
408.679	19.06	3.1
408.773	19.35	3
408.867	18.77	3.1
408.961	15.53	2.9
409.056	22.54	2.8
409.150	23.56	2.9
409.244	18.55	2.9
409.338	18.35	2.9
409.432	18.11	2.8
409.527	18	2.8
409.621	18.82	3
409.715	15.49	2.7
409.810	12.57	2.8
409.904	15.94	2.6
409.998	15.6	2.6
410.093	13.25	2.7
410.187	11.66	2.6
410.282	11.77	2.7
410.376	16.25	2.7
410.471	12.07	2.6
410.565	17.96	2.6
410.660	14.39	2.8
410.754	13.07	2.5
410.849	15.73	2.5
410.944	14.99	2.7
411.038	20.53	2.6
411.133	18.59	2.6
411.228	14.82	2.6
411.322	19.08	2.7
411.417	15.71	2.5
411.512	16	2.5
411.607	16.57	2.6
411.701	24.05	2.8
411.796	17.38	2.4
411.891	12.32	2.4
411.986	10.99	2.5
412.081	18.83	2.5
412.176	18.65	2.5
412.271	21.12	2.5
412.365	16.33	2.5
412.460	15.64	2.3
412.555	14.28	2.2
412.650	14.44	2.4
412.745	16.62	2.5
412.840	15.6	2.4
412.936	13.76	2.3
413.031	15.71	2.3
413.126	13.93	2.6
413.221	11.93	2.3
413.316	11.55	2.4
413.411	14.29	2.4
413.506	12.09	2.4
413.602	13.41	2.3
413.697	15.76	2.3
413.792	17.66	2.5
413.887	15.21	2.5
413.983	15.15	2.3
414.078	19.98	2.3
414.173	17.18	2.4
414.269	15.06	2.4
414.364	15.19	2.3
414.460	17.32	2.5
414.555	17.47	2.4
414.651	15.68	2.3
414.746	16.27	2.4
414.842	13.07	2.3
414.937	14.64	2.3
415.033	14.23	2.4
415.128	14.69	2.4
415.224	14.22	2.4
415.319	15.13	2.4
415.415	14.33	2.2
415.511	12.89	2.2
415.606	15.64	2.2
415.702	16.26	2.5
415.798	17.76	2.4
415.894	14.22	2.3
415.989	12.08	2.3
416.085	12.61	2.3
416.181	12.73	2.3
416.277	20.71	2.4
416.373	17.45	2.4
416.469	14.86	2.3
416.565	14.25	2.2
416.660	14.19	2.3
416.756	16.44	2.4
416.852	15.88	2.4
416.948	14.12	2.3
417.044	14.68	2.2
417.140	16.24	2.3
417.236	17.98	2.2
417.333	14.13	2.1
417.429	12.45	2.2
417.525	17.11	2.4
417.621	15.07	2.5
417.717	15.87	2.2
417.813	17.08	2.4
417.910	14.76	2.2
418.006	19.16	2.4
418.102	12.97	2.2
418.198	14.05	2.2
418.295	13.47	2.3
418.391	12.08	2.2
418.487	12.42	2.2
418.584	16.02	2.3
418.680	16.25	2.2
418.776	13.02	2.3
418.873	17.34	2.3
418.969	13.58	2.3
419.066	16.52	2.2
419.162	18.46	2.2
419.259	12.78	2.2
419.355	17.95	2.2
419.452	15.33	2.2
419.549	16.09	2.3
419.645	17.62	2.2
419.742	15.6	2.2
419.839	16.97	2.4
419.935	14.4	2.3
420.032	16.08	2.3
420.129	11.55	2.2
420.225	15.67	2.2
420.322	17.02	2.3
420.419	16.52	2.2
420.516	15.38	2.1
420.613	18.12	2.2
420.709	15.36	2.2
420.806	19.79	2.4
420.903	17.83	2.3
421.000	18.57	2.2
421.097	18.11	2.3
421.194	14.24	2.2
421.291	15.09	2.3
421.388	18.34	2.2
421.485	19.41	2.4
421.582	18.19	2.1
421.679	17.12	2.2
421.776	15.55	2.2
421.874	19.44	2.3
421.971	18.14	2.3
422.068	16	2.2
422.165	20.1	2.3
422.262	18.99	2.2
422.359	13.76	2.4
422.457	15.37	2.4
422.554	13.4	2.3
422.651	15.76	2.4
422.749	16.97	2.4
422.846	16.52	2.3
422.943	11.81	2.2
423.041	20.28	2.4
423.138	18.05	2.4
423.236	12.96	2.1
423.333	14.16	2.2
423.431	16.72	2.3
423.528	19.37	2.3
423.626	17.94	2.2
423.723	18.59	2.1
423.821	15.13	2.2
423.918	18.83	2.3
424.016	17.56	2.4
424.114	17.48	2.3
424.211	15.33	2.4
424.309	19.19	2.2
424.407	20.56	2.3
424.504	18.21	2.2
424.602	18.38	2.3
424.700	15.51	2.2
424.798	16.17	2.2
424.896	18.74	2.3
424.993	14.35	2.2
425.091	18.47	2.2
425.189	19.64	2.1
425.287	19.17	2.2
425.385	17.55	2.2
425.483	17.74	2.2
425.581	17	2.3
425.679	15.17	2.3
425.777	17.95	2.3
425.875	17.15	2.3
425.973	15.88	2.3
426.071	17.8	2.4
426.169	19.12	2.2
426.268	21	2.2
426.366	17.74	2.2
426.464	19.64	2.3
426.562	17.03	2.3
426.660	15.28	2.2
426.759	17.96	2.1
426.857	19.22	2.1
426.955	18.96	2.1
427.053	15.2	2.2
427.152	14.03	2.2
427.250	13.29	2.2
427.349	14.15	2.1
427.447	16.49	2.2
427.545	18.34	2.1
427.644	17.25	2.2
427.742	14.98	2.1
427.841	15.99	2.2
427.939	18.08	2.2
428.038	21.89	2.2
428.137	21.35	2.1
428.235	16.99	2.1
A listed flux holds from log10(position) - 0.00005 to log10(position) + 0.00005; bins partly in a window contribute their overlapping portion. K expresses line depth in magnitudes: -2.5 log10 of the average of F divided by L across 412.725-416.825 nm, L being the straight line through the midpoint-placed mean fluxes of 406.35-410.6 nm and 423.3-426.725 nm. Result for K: 0.06 mag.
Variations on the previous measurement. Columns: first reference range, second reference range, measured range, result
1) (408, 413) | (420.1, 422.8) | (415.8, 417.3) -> 0.10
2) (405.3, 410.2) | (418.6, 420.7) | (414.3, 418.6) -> 0.04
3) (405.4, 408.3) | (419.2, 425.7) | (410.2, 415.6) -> -0.06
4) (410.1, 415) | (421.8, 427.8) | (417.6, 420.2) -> 0.08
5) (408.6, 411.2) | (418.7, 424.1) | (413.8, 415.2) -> 0.05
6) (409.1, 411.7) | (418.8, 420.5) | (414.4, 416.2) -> 0.09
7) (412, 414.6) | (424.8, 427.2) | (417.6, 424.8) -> 0.03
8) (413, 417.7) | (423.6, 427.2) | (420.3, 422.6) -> -0.03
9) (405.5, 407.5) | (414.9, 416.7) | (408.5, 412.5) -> -0.24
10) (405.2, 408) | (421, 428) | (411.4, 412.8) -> -0.16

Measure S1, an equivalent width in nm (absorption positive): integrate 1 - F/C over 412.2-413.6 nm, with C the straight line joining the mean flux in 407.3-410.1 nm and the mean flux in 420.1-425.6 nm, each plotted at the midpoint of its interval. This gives 0.16 nm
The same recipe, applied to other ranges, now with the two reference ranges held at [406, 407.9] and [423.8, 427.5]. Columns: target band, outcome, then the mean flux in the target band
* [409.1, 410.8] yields -0.39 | 15.9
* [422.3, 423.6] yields 0.06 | 15.8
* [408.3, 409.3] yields -0.48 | 18.7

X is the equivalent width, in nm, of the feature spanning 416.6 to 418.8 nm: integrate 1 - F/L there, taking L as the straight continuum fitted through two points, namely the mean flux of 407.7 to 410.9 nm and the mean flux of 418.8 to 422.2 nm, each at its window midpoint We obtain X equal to 0.210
